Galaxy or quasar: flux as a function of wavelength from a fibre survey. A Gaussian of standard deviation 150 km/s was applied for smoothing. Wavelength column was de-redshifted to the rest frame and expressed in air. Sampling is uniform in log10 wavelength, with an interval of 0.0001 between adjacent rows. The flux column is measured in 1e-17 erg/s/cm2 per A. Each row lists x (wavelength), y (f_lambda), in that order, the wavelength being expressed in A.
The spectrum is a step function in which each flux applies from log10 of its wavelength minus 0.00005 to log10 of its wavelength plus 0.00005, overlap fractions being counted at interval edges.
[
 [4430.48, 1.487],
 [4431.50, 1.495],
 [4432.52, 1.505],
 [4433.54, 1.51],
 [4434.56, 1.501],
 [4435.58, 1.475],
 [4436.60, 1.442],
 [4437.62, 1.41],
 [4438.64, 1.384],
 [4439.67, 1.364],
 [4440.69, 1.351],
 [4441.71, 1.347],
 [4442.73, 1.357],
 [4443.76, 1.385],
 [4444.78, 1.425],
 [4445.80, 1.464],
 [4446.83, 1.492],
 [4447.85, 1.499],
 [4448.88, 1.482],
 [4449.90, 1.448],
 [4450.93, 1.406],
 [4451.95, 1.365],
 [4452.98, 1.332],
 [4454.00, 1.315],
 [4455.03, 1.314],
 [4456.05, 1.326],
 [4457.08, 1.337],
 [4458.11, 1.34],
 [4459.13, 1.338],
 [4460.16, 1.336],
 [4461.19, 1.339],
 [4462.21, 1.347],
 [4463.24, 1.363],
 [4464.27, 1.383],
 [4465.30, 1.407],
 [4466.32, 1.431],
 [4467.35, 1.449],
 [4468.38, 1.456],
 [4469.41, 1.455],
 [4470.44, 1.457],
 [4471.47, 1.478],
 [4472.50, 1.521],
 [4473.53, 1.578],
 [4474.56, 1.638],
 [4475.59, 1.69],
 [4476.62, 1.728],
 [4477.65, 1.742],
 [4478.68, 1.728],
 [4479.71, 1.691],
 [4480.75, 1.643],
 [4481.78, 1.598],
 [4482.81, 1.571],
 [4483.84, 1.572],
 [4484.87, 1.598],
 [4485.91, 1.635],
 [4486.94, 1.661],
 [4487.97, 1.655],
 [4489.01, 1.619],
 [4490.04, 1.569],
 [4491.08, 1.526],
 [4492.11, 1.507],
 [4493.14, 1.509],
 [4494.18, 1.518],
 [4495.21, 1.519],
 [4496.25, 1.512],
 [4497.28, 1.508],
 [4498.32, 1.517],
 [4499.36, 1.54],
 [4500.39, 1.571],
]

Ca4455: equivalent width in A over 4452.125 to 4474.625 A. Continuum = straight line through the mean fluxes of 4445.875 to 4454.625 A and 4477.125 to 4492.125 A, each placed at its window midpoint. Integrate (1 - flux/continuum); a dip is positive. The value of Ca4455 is 1.4 A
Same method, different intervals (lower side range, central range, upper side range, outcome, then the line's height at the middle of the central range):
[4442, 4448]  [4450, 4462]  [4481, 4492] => 1.06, 1.47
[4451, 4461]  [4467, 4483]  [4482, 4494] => -1.15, 1.48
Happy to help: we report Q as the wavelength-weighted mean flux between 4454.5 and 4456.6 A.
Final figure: 1.32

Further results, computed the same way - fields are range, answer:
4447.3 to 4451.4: 1.46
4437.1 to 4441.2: 1.38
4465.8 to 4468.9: 1.45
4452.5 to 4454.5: 1.33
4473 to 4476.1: 1.63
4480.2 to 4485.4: 1.59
